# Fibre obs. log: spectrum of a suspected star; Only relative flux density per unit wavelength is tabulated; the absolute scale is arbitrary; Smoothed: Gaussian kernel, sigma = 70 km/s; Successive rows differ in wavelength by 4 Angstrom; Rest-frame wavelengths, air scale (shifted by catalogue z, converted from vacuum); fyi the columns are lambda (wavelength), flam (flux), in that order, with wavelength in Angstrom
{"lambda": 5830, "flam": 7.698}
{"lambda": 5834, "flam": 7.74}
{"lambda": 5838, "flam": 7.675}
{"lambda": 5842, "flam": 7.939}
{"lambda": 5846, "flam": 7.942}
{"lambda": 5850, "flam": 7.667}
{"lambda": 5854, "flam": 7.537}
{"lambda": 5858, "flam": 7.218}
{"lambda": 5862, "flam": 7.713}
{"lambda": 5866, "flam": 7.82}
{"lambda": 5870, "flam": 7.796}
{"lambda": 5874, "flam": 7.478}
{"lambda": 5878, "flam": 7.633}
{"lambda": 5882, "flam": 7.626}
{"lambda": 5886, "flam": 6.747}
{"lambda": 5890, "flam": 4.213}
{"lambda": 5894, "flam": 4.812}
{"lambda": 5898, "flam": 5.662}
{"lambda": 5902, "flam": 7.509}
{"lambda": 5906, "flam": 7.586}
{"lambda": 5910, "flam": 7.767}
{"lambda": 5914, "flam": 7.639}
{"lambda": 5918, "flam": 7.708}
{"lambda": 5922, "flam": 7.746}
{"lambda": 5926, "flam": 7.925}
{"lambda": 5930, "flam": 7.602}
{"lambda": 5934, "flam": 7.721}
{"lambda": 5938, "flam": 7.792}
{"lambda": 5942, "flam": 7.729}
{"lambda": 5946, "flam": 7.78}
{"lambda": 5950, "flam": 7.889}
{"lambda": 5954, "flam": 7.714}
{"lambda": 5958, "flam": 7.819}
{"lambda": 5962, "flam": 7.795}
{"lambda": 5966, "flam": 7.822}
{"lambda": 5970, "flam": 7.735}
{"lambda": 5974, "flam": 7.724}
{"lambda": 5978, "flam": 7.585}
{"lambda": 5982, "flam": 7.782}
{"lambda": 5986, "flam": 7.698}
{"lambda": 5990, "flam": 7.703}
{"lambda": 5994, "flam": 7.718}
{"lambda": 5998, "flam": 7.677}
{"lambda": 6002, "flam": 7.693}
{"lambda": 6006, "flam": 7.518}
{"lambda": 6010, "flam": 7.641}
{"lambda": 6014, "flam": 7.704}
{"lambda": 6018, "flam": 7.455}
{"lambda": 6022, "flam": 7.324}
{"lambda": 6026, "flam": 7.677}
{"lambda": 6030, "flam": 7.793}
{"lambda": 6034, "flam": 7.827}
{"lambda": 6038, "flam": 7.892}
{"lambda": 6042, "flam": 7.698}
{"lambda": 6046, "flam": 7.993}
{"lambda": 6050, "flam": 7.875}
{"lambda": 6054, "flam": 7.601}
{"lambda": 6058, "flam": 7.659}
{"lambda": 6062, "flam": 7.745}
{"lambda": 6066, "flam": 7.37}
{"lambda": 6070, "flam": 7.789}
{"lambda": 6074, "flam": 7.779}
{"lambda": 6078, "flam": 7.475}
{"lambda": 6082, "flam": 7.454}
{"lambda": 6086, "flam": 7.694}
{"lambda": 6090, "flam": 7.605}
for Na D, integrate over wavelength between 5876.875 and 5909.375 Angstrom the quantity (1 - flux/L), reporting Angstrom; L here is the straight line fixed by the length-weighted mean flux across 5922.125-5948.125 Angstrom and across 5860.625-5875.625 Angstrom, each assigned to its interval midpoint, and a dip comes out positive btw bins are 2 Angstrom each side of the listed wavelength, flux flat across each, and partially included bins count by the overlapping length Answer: 5.2 Angstrom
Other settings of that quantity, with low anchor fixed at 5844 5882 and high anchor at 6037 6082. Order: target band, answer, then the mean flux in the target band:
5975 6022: 0.3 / 7.64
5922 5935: -0.1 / 7.75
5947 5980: -0.4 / 7.76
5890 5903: 3.5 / 5.6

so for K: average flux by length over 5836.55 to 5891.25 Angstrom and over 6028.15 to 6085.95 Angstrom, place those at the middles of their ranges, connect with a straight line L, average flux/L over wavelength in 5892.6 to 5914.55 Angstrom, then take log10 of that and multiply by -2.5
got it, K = 0.10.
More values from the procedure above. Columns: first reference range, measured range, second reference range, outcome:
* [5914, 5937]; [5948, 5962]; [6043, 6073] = -0.01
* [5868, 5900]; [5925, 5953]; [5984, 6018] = -0.11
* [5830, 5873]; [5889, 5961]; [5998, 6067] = 0.06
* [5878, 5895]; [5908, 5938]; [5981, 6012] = -0.17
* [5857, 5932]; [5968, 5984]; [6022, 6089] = -0.04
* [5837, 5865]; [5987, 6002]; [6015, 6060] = 0.00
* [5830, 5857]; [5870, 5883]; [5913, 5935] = 0.02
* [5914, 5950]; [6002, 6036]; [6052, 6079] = 0.01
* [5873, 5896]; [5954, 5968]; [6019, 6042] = -0.11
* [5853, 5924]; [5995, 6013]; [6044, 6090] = -0.02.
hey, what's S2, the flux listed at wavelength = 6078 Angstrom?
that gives 7.475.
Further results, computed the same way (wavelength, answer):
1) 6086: 7.694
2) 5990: 7.703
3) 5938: 7.792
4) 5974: 7.724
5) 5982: 7.782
